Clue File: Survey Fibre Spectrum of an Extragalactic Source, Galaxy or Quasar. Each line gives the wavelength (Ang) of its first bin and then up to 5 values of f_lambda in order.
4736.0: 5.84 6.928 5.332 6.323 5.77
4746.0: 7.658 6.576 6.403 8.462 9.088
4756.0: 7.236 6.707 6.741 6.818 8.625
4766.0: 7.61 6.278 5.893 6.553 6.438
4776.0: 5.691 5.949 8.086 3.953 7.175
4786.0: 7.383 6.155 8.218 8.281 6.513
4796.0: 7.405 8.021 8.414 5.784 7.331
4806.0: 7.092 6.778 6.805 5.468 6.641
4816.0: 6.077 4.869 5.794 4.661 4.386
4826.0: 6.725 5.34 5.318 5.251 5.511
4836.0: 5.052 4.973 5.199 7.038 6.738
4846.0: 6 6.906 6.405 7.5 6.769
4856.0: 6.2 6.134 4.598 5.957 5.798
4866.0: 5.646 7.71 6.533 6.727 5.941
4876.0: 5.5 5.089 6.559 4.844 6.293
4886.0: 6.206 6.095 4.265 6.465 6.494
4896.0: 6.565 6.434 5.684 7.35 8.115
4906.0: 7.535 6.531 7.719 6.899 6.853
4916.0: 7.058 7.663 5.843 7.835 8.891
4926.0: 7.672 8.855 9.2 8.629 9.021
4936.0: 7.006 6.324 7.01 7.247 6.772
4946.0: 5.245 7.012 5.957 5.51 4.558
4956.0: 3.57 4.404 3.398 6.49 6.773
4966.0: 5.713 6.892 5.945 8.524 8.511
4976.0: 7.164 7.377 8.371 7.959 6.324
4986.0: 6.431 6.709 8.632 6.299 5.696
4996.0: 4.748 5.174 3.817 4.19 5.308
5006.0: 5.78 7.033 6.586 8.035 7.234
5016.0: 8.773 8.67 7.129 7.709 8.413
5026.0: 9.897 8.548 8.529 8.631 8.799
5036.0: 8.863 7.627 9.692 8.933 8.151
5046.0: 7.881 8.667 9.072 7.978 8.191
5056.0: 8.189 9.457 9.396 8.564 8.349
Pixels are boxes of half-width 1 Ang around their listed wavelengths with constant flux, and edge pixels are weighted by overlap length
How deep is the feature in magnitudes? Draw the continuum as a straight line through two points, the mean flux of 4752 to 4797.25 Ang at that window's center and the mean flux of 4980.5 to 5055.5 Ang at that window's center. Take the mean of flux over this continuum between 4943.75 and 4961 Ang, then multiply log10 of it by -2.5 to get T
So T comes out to 0.40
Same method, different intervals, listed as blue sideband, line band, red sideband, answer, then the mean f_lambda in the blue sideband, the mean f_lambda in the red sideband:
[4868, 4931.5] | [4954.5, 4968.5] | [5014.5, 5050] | 0.406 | 6.79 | 8.52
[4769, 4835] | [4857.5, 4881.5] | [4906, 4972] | 0.097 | 6.36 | 6.74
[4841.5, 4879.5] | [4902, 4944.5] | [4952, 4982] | -0.201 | 6.27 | 6.29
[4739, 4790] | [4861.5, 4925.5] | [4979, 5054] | 0.094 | 6.78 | 7.48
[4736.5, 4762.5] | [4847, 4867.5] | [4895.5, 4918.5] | 0.125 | 6.91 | 7.03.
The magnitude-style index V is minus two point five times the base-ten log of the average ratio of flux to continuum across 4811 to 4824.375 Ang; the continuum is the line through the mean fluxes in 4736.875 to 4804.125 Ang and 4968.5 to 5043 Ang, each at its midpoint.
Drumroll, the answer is 0.271 mag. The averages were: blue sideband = 6.93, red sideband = 7.35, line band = 5.46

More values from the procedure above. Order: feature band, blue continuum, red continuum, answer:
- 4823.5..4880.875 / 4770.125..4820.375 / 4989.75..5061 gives 0.16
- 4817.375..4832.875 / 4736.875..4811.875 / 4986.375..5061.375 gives 0.31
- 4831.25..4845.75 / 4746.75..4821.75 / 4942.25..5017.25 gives 0.17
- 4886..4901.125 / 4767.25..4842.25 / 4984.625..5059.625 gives 0.13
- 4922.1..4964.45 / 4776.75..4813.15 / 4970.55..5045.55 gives 0.09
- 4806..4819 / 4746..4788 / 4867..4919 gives 0.10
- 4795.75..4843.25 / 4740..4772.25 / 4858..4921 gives 0.11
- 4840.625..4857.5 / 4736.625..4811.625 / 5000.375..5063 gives 0.09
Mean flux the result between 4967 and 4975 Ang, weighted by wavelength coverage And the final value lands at 7.47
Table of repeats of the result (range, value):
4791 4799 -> 7.56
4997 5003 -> 4.39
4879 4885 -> 5.9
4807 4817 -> 6.35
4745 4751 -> 6.88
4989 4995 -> 6.88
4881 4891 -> 5.54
